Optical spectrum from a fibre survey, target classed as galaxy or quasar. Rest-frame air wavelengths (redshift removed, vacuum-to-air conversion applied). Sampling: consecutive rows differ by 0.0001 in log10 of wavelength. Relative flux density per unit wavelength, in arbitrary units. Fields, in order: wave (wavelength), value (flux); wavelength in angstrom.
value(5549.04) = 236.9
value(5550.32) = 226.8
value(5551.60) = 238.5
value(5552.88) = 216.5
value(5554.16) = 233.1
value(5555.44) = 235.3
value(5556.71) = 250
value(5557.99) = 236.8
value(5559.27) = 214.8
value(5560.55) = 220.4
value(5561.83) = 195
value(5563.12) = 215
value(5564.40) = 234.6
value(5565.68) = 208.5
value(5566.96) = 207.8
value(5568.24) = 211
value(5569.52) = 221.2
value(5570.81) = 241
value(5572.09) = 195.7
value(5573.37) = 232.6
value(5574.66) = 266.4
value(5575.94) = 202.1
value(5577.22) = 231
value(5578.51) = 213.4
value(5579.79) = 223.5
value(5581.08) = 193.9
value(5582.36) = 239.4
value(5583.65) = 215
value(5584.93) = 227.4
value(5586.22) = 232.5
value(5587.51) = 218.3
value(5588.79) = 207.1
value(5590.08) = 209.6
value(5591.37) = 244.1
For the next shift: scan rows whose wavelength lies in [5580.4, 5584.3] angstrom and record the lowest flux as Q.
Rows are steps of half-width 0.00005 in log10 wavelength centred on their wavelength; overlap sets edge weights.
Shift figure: 193.9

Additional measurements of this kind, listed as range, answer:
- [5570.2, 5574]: 195.7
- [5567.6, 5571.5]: 211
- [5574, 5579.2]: 202.1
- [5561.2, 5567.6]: 195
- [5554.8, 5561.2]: 214.8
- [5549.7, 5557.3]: 216.5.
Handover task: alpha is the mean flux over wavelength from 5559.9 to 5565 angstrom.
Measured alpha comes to 216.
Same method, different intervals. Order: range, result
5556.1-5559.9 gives 234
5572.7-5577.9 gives 233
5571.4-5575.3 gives 232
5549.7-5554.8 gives 229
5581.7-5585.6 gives 227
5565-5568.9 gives 210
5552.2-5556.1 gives 229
